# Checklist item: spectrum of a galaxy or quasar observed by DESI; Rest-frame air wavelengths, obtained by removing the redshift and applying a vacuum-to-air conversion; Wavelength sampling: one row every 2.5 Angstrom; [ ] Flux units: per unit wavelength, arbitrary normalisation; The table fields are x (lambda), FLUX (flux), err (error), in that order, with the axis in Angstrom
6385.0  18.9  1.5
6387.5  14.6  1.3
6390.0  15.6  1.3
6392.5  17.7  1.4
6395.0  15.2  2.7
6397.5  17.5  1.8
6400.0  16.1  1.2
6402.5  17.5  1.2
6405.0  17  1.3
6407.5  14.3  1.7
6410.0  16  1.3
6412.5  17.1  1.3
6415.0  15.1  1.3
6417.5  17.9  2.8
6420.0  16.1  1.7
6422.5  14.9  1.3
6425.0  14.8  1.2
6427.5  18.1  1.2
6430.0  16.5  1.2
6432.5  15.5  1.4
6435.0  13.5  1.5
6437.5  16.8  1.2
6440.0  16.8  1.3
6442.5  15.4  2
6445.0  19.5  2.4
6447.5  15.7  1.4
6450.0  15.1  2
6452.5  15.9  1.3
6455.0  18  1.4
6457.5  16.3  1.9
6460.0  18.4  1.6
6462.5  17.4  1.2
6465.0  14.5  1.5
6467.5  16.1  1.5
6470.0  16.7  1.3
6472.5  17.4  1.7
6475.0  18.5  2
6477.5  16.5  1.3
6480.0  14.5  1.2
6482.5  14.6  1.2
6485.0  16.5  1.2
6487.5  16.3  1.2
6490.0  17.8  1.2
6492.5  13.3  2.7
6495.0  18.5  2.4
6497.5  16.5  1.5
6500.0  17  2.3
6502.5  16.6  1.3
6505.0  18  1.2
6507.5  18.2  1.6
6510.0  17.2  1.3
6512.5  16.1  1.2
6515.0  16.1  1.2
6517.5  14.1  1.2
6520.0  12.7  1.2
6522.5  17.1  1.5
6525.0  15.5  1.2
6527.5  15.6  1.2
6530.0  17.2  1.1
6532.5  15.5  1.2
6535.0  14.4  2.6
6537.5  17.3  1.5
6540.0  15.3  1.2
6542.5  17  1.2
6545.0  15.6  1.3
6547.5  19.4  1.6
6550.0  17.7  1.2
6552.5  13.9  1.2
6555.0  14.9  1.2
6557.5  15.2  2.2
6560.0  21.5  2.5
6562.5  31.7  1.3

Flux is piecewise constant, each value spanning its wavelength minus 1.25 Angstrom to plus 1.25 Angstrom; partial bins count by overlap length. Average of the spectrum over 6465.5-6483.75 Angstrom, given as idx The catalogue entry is 16.3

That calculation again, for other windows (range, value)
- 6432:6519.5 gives 16.4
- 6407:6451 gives 16.1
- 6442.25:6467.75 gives 16.6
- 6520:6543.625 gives 15.9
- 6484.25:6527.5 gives 16.3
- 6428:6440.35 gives 15.9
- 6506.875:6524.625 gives 15.8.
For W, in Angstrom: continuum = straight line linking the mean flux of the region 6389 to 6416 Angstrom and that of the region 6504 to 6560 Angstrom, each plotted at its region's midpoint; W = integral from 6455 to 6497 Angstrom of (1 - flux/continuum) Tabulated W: -0.7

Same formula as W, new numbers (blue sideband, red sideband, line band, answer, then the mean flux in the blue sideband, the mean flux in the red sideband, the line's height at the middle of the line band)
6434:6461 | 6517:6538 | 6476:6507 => -0.9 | 16.5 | 15.5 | 15.9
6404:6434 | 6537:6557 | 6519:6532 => 0.5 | 16.1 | 16.3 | 16.3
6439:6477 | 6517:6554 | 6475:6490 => 0.4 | 16.8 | 15.9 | 16.5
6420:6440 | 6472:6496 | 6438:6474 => -1.4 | 15.8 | 16.3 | 16.1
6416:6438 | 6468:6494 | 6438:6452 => -0.4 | 16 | 16.2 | 16.1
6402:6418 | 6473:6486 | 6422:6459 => 0.0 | 16.3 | 16.2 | 16.2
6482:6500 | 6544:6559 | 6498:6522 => 0.1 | 16.3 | 16.2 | 16.3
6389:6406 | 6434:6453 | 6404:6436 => 1.0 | 16.7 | 16.1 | 16.4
